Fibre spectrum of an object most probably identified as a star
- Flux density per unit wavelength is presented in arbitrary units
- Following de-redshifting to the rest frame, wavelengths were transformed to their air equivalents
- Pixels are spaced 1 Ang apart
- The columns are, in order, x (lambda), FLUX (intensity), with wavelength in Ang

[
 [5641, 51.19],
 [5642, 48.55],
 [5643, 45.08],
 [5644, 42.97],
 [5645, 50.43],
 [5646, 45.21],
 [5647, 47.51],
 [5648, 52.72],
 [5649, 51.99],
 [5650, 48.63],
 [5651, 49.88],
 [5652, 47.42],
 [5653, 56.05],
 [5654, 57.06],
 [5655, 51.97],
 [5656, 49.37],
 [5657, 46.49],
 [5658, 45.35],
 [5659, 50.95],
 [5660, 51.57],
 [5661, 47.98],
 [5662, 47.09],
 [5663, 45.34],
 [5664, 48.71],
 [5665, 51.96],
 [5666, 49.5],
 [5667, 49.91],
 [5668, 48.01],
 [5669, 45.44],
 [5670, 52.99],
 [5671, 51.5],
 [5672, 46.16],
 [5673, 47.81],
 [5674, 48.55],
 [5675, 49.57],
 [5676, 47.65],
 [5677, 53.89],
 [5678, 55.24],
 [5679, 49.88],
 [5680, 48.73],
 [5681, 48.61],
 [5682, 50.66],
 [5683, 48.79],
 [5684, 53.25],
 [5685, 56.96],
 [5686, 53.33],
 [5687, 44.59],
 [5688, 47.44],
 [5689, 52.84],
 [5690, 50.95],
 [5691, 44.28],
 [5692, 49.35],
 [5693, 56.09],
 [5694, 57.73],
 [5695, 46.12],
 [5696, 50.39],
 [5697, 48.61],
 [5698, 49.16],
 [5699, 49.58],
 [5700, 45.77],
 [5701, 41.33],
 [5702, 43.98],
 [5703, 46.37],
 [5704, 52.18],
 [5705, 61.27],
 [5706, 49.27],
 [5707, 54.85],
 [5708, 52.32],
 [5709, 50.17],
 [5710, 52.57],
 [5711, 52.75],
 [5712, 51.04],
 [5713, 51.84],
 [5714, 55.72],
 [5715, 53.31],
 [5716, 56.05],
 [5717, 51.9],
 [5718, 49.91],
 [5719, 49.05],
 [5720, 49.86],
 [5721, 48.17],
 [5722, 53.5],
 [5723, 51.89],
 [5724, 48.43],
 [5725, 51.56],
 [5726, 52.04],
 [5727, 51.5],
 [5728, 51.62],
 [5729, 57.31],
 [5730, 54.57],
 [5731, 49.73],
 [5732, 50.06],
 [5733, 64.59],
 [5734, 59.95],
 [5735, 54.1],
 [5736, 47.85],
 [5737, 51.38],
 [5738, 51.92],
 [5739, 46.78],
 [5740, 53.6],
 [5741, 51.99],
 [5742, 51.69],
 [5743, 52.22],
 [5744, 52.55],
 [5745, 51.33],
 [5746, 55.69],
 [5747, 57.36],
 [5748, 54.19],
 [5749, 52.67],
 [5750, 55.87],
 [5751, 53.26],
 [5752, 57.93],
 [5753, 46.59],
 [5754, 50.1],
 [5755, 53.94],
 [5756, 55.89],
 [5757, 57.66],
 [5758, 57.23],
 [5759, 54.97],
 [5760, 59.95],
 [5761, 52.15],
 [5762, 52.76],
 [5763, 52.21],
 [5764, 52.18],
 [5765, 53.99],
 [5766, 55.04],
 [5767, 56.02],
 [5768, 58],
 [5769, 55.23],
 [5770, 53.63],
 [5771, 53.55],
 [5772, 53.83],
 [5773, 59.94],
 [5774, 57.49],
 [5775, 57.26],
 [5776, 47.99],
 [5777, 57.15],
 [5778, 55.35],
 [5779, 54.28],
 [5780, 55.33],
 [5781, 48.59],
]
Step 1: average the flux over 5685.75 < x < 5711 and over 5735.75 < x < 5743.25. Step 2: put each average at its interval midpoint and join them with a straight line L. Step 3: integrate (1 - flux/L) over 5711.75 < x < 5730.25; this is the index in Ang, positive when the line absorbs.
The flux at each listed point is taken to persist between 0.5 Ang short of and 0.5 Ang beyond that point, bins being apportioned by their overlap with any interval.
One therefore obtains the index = -0.54 Ang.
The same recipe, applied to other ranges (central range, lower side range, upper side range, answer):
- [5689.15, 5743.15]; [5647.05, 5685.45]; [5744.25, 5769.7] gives 1.0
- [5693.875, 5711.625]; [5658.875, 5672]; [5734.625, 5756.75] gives 0.3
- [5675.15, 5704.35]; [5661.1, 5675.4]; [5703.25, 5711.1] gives 0.7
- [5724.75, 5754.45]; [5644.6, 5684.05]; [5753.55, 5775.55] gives 0.4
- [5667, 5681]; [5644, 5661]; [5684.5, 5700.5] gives 0.1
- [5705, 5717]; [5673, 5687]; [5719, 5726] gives -0.6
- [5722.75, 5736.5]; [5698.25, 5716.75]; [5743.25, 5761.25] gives -0.1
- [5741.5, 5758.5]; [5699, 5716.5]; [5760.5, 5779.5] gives -0.1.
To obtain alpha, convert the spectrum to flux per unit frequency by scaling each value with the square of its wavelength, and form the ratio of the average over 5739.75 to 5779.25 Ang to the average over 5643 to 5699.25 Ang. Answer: 1.1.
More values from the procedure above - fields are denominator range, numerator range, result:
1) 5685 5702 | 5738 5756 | 1.09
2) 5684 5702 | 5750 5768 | 1.12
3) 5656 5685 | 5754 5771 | 1.15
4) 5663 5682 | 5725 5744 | 1.09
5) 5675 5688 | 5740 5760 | 1.09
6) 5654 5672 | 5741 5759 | 1.13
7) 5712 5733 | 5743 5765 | 1.05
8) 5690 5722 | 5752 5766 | 1.08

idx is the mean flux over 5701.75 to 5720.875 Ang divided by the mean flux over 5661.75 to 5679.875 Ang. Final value 1.05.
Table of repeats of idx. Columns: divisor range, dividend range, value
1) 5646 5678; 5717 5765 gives 1.07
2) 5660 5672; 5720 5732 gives 1.06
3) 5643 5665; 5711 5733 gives 1.06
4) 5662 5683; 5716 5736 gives 1.06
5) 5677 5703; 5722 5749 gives 1.06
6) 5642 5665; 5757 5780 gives 1.12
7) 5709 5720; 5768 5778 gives 1.06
